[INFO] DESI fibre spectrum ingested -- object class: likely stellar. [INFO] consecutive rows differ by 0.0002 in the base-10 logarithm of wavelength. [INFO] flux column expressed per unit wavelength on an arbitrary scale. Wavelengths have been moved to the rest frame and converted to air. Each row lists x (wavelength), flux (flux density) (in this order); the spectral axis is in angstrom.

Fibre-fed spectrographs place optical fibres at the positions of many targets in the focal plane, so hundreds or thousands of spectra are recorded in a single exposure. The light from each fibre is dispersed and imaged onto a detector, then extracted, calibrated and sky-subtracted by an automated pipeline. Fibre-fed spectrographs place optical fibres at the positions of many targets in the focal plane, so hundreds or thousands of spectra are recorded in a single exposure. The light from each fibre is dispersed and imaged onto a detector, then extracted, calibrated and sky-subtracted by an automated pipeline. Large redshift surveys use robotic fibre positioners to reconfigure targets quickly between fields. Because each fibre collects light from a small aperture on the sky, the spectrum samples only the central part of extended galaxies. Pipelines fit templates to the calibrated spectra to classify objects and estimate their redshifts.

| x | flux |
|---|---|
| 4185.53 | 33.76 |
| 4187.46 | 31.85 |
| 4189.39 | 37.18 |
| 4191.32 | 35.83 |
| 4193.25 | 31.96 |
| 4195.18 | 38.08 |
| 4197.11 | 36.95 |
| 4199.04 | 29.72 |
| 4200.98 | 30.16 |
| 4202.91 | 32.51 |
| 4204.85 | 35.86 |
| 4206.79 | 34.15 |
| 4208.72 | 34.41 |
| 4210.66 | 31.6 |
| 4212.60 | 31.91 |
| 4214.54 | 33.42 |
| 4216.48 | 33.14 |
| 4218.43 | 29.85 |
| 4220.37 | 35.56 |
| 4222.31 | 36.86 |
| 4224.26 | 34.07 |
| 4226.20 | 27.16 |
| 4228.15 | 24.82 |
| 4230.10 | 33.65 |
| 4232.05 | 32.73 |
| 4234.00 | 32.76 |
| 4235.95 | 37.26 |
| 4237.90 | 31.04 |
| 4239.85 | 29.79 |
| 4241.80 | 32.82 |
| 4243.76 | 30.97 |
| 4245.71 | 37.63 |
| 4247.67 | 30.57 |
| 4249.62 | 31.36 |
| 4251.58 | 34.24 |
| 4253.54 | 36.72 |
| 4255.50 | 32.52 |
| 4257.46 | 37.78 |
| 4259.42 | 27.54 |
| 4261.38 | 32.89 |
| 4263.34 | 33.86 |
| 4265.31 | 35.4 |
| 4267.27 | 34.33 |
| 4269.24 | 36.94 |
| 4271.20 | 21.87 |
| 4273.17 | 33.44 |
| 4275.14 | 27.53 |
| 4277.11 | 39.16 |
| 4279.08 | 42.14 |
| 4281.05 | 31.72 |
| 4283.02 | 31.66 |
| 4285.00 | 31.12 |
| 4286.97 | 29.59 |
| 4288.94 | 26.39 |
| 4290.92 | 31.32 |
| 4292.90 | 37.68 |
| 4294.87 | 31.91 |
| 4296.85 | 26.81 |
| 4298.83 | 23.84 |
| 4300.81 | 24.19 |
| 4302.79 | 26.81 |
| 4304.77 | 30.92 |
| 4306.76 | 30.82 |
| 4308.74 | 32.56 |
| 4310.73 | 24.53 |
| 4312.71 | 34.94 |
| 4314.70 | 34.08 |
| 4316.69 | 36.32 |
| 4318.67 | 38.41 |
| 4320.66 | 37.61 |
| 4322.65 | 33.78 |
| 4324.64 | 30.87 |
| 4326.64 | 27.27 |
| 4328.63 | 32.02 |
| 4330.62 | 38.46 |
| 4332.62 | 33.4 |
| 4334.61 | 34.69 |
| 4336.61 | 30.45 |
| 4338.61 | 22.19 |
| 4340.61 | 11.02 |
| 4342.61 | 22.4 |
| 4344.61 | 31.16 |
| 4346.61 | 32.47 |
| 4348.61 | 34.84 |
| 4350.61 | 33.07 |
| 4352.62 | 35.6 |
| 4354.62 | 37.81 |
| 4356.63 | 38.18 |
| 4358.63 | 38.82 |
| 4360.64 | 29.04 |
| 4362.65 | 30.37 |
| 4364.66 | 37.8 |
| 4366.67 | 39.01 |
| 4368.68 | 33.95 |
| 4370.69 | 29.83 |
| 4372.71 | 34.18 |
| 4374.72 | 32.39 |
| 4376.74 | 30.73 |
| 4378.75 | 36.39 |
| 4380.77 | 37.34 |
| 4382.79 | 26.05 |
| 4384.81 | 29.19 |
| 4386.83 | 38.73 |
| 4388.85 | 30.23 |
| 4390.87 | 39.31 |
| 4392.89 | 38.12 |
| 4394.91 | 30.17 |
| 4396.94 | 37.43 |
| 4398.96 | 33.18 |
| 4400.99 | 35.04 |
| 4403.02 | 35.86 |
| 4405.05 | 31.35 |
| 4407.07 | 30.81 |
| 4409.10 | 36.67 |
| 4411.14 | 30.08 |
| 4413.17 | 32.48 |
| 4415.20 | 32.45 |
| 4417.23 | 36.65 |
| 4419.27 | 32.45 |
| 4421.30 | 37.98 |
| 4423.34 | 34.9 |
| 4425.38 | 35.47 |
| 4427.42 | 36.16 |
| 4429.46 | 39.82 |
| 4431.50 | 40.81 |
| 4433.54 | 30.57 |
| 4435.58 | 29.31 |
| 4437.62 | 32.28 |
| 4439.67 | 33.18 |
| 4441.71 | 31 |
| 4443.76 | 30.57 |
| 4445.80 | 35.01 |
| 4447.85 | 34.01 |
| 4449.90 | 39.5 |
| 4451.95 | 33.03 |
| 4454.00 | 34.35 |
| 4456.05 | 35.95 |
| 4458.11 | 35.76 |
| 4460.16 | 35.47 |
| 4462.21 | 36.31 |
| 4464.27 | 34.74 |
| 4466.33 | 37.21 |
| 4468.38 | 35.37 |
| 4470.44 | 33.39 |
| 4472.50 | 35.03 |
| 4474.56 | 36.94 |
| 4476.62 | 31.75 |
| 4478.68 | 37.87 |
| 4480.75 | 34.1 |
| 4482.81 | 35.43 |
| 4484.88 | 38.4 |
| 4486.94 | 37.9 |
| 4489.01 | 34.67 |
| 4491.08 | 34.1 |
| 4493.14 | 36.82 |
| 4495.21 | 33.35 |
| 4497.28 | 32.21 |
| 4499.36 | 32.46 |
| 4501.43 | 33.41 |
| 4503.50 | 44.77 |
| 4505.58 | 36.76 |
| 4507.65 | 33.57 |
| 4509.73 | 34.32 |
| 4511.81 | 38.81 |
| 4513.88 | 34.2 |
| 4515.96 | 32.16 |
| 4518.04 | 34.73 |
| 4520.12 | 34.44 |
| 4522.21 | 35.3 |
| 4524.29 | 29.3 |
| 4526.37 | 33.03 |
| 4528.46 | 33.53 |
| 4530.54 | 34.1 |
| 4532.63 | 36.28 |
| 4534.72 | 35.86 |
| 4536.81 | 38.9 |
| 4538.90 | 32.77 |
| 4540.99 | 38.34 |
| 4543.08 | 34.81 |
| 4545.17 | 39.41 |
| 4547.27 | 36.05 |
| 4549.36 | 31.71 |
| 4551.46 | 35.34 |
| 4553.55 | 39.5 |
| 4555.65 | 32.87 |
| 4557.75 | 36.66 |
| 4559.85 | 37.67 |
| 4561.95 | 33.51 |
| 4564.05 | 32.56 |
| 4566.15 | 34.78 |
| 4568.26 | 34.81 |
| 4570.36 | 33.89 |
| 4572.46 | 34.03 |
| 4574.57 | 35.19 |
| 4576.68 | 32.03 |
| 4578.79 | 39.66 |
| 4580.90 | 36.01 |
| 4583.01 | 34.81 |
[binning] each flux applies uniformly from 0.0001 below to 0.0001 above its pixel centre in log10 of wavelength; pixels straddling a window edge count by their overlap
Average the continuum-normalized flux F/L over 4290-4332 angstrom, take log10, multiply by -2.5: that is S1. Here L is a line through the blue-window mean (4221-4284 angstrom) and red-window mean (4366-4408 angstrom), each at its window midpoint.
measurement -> 0.05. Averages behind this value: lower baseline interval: 32.9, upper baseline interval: 33.7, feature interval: 31.7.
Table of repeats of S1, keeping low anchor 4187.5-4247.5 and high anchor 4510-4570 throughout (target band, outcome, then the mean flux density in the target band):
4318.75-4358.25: 0.07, 31.7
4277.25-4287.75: -0.01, 33.8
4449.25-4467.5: -0.04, 35.7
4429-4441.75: 0.02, 33.8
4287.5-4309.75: 0.14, 29.4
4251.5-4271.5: 0.00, 33.4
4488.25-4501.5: 0.03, 33.9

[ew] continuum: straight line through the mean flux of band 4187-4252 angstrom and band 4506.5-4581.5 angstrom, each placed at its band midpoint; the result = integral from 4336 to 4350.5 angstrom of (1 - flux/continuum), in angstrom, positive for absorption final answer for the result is 3.05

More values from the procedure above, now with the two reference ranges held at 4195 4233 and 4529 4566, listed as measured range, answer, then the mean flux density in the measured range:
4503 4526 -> 0.20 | 35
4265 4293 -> 0.69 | 32.5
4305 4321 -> 0.10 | 33.4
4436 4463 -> 0.43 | 34.2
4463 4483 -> -0.12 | 35.2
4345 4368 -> -0.75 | 35.1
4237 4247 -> 0.17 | 32.4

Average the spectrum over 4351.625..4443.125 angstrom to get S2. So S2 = 34.2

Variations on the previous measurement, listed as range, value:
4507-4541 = 34.6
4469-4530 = 34.9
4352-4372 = 35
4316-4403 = 33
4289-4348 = 30.4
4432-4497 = 34.7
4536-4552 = 35.9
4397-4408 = 33.6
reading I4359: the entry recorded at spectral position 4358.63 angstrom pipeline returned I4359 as 38.82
